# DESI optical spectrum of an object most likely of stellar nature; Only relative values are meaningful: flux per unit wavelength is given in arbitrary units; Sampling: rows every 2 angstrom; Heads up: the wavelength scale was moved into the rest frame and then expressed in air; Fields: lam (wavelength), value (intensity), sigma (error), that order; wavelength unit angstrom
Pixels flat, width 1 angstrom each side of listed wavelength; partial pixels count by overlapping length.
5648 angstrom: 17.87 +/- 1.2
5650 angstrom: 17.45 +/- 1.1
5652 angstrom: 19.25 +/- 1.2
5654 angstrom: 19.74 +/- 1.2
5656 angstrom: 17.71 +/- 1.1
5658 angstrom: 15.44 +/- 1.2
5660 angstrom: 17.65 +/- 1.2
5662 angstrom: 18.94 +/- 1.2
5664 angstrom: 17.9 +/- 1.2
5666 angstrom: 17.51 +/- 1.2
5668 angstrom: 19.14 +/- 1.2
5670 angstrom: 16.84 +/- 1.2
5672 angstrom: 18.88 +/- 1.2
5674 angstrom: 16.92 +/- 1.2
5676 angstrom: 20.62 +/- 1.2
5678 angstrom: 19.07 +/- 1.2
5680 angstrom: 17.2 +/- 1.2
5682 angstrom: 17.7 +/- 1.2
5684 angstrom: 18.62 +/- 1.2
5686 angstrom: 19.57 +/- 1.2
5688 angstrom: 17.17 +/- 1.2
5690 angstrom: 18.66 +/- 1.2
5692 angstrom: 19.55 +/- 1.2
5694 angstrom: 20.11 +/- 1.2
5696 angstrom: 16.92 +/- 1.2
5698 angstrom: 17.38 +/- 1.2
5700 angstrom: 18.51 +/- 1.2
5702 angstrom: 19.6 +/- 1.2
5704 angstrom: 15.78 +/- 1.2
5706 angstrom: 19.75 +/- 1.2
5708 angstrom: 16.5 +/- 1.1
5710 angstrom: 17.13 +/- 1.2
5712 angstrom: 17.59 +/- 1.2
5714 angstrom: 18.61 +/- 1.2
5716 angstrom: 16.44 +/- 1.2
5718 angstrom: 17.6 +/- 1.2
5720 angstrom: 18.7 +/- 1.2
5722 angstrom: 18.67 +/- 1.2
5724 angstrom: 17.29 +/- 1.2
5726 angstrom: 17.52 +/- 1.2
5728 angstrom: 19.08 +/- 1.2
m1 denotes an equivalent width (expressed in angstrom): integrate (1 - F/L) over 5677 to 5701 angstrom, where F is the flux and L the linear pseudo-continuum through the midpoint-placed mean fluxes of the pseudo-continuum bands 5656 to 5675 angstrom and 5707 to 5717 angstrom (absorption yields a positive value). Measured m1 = -1.24 angstrom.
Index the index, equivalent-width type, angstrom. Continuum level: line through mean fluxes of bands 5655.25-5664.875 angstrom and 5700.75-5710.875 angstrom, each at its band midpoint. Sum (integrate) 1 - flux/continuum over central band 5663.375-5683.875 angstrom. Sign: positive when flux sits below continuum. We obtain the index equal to -0.7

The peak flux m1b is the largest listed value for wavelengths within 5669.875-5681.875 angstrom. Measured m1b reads 20.62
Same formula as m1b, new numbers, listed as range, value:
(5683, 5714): 20.11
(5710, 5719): 18.61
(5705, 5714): 19.75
